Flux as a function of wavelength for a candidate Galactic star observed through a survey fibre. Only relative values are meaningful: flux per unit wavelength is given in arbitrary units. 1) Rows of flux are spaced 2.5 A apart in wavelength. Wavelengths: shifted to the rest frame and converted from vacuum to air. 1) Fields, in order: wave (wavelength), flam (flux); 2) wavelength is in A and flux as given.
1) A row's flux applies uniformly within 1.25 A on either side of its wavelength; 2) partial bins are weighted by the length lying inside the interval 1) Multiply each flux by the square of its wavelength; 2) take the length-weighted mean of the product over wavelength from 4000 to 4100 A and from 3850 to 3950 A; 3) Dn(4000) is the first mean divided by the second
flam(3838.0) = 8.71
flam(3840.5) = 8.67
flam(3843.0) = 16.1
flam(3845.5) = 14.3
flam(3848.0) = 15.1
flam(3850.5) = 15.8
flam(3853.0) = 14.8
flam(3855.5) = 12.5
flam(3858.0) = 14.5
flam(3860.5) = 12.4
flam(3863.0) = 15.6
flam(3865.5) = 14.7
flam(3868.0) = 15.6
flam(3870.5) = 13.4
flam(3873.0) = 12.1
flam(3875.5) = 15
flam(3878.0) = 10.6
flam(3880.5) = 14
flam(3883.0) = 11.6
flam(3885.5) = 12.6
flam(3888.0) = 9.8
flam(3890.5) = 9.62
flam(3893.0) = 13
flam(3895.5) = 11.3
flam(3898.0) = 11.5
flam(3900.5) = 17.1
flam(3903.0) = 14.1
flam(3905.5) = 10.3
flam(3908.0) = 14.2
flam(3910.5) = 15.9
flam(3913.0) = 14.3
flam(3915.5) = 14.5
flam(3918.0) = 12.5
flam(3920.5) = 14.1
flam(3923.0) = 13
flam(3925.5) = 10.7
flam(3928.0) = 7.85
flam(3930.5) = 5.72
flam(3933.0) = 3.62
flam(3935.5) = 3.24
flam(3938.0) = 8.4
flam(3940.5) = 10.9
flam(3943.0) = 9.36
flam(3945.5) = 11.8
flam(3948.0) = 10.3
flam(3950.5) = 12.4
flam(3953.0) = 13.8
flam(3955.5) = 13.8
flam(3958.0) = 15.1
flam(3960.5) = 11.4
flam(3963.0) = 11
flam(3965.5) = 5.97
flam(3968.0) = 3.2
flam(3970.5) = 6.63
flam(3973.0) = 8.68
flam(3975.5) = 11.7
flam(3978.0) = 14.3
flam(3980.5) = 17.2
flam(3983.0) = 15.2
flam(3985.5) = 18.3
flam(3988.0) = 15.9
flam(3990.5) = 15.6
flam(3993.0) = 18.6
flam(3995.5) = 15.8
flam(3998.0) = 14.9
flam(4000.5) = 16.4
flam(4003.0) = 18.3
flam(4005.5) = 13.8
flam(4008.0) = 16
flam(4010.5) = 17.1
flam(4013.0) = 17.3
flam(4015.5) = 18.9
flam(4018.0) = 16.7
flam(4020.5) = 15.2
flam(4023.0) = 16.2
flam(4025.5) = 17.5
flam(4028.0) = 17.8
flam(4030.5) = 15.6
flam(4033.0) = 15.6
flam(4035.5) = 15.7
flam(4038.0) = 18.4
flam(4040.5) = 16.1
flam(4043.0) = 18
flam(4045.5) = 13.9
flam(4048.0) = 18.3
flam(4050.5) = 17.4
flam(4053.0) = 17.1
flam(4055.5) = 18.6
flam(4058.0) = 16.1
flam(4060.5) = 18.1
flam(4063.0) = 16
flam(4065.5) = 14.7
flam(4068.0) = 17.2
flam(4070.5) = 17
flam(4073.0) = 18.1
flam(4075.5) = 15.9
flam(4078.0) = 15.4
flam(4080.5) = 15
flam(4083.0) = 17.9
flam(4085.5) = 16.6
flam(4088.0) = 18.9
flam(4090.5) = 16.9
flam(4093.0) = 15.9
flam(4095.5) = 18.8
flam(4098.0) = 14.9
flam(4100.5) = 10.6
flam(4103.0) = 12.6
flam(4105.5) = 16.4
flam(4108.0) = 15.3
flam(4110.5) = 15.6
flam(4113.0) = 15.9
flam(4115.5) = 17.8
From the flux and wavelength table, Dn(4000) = 1.5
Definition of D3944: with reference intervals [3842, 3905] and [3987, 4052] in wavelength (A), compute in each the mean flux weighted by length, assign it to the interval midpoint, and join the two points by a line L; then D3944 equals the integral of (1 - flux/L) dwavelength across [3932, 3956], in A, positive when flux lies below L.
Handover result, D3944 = 8.5 A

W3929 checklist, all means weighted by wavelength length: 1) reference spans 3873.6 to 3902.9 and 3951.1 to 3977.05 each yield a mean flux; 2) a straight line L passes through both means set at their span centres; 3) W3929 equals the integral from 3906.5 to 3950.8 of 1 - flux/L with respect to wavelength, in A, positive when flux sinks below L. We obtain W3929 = 2.5 A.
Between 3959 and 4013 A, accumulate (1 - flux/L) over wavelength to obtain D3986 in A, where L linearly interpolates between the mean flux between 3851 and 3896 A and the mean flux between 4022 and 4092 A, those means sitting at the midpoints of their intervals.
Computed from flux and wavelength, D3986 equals 5.9 A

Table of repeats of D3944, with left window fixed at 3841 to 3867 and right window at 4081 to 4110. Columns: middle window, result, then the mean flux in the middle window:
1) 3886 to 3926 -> 5.0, 12.9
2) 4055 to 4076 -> -1.5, 16.8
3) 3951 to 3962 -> 1.2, 13.4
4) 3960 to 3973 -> 6.5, 7.52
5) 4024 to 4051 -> -2.1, 16.7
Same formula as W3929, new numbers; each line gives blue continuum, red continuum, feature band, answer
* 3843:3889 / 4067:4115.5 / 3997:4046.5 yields -3.7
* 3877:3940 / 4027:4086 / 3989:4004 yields -2.1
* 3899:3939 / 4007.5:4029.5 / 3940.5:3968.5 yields 4.8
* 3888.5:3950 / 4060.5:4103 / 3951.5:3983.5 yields 3.4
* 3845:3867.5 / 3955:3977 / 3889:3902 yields 0.2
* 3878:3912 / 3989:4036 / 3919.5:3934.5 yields 5.1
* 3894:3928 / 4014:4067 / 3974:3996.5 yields -0.8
